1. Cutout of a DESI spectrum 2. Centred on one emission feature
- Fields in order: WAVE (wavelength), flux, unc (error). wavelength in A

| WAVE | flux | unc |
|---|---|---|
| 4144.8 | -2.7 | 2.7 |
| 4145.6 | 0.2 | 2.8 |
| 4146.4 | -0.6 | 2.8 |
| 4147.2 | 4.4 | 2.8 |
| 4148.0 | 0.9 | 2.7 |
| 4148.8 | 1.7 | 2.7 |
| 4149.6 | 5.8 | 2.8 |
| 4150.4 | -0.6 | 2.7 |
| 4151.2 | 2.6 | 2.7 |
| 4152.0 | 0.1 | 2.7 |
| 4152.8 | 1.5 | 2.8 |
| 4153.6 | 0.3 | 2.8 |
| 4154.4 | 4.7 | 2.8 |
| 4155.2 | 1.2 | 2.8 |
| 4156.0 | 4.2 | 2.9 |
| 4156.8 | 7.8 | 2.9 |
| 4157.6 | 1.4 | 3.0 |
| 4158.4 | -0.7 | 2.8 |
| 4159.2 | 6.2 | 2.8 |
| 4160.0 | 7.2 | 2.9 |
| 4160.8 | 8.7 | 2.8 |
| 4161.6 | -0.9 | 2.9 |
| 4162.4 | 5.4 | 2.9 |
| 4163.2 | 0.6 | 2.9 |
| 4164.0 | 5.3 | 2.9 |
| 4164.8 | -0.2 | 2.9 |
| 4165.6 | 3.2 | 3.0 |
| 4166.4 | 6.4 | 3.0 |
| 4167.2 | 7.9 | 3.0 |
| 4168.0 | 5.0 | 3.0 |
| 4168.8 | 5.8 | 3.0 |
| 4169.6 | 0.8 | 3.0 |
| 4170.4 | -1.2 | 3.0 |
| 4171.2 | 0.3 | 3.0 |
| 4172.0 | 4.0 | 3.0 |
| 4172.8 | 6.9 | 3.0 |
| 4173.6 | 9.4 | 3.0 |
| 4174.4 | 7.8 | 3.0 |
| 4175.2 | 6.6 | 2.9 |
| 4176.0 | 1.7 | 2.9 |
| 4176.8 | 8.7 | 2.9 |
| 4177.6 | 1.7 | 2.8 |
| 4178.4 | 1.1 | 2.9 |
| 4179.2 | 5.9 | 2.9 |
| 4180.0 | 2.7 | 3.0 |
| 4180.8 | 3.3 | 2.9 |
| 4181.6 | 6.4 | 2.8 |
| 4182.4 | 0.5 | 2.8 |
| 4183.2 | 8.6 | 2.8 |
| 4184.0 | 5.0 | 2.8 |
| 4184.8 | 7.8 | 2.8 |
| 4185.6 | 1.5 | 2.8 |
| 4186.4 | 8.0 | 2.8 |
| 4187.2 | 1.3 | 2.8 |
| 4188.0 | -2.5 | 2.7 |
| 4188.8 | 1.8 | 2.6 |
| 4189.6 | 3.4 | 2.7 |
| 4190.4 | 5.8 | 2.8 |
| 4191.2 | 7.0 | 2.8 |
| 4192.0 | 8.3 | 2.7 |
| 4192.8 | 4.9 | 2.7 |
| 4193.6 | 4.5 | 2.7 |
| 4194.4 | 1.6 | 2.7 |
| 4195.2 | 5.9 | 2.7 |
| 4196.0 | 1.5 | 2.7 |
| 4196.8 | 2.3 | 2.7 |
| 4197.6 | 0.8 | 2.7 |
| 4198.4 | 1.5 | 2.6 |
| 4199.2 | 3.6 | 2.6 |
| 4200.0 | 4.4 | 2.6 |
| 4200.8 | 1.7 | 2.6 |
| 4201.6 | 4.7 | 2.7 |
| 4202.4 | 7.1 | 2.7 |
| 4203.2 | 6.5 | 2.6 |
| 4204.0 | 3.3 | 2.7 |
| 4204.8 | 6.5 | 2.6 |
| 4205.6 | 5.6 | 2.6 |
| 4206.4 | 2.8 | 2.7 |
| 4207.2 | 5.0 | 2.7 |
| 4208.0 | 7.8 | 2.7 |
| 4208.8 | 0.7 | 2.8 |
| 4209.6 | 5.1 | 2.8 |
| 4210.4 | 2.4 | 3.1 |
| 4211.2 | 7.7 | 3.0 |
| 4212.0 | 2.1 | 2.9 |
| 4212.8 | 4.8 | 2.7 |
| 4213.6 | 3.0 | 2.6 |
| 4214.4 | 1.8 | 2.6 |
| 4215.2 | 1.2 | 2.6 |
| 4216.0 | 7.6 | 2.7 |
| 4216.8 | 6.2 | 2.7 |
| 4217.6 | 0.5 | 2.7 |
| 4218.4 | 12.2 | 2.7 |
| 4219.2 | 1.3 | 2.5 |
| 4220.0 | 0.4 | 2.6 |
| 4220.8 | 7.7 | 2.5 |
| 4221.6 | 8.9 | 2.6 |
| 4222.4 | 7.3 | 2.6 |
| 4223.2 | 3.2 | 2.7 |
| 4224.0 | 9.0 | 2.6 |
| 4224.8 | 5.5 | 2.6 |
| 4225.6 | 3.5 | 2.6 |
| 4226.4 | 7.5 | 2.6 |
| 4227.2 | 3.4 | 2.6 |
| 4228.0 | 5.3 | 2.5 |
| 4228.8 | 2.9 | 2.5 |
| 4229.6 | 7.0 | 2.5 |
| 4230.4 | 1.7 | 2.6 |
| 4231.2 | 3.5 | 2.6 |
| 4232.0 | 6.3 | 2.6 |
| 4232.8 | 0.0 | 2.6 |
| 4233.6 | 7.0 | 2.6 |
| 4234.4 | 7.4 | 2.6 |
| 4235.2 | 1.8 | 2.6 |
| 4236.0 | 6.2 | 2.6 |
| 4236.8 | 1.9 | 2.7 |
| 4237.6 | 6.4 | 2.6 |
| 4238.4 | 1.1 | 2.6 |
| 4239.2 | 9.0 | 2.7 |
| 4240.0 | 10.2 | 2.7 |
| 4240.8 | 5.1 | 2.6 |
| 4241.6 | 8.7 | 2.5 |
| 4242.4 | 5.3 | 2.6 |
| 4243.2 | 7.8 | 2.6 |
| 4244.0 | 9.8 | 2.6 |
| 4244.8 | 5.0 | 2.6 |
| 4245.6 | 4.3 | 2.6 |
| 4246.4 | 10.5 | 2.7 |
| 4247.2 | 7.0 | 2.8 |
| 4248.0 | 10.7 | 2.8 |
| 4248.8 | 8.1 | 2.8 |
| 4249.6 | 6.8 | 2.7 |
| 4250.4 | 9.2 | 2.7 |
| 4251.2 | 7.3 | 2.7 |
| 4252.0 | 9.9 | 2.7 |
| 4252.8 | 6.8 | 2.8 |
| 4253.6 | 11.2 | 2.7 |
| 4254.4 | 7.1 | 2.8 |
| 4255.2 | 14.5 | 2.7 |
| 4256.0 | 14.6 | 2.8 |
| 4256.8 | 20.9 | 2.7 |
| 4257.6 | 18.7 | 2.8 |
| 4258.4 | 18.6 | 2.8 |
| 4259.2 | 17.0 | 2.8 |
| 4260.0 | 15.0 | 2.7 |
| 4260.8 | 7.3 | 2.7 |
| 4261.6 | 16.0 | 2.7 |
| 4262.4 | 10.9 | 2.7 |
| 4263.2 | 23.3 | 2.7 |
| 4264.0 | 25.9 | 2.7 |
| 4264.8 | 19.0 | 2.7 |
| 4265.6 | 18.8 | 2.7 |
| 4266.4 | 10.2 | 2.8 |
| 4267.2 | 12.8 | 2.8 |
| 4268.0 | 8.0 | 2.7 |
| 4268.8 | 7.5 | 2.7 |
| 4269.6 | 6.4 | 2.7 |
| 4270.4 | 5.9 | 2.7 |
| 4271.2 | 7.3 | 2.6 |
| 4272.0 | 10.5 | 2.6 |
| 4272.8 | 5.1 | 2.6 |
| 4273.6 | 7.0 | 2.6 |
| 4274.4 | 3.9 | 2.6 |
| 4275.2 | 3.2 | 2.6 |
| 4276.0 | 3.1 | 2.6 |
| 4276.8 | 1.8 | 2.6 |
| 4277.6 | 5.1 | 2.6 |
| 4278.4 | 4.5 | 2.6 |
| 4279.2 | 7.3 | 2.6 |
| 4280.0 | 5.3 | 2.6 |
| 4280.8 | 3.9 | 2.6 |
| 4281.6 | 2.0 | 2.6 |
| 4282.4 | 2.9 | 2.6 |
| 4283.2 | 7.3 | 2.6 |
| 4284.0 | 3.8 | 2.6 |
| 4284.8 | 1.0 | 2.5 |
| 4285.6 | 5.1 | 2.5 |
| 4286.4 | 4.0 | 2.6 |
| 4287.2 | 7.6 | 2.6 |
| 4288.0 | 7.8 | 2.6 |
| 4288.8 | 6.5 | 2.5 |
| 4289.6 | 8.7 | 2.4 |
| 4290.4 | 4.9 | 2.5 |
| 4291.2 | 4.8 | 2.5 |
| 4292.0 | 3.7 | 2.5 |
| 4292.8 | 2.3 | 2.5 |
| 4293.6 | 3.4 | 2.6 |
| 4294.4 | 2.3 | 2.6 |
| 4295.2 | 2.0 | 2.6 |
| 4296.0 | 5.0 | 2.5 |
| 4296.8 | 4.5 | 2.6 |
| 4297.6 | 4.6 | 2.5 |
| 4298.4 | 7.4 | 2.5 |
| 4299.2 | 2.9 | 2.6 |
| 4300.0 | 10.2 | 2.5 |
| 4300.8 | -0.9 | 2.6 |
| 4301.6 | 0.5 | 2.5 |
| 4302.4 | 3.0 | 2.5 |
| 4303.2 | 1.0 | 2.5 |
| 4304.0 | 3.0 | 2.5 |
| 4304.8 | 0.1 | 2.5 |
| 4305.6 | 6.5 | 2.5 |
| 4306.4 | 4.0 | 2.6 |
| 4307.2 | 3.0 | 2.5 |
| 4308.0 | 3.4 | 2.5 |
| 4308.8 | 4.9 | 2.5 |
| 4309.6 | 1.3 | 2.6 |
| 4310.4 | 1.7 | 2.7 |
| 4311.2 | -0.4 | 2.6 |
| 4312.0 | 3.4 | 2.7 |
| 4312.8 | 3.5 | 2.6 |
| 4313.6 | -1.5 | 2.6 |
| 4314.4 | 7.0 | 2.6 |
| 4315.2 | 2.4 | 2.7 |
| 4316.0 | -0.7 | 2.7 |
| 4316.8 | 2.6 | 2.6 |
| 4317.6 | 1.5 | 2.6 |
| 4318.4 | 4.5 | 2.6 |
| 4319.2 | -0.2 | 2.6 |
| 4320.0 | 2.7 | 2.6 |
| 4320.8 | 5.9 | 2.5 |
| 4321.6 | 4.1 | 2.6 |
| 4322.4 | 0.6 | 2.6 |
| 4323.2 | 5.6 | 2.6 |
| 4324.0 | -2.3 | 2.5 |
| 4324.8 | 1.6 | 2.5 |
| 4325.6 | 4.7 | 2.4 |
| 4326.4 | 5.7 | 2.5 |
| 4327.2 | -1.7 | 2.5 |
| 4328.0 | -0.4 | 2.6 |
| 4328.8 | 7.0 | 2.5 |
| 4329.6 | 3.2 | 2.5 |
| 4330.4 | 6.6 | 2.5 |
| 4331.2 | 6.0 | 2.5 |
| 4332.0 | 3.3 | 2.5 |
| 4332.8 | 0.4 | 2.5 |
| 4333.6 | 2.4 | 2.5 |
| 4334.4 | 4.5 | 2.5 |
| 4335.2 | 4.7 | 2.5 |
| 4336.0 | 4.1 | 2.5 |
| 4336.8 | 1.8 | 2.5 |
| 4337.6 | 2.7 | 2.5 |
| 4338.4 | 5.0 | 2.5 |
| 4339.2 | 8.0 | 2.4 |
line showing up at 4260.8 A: C IV 1549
